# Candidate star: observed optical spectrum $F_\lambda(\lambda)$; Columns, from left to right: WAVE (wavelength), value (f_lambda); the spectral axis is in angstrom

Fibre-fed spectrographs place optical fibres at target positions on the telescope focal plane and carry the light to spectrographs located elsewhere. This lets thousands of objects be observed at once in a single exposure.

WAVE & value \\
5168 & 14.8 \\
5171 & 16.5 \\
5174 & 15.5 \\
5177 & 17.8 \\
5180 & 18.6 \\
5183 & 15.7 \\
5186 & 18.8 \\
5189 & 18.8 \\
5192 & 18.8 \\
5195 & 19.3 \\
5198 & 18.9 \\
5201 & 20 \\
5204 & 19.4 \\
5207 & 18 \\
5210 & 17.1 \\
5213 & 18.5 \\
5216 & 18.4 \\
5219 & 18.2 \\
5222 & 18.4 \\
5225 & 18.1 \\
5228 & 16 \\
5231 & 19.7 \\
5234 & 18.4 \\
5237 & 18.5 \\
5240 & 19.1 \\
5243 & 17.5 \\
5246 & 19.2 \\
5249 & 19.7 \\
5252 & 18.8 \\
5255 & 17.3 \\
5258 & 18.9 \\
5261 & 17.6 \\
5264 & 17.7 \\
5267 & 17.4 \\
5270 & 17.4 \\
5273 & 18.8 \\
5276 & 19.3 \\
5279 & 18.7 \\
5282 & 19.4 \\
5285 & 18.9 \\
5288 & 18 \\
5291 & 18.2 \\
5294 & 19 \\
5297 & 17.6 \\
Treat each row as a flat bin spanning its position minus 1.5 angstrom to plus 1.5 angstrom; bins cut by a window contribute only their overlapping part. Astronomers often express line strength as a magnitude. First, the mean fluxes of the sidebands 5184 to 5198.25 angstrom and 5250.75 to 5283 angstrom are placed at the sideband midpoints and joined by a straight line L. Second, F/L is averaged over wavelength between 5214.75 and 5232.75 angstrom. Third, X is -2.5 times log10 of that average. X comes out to 0.03 mag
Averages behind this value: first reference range 18.8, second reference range 18.3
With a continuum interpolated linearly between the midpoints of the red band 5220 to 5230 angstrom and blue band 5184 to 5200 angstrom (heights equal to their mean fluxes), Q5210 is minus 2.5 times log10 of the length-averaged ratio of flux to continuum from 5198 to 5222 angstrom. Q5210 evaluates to -0.02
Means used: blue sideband 18.9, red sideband 17.6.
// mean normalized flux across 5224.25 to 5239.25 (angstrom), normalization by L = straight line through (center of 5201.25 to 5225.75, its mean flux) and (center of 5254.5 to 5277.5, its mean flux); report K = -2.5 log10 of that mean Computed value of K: 0.00 mag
